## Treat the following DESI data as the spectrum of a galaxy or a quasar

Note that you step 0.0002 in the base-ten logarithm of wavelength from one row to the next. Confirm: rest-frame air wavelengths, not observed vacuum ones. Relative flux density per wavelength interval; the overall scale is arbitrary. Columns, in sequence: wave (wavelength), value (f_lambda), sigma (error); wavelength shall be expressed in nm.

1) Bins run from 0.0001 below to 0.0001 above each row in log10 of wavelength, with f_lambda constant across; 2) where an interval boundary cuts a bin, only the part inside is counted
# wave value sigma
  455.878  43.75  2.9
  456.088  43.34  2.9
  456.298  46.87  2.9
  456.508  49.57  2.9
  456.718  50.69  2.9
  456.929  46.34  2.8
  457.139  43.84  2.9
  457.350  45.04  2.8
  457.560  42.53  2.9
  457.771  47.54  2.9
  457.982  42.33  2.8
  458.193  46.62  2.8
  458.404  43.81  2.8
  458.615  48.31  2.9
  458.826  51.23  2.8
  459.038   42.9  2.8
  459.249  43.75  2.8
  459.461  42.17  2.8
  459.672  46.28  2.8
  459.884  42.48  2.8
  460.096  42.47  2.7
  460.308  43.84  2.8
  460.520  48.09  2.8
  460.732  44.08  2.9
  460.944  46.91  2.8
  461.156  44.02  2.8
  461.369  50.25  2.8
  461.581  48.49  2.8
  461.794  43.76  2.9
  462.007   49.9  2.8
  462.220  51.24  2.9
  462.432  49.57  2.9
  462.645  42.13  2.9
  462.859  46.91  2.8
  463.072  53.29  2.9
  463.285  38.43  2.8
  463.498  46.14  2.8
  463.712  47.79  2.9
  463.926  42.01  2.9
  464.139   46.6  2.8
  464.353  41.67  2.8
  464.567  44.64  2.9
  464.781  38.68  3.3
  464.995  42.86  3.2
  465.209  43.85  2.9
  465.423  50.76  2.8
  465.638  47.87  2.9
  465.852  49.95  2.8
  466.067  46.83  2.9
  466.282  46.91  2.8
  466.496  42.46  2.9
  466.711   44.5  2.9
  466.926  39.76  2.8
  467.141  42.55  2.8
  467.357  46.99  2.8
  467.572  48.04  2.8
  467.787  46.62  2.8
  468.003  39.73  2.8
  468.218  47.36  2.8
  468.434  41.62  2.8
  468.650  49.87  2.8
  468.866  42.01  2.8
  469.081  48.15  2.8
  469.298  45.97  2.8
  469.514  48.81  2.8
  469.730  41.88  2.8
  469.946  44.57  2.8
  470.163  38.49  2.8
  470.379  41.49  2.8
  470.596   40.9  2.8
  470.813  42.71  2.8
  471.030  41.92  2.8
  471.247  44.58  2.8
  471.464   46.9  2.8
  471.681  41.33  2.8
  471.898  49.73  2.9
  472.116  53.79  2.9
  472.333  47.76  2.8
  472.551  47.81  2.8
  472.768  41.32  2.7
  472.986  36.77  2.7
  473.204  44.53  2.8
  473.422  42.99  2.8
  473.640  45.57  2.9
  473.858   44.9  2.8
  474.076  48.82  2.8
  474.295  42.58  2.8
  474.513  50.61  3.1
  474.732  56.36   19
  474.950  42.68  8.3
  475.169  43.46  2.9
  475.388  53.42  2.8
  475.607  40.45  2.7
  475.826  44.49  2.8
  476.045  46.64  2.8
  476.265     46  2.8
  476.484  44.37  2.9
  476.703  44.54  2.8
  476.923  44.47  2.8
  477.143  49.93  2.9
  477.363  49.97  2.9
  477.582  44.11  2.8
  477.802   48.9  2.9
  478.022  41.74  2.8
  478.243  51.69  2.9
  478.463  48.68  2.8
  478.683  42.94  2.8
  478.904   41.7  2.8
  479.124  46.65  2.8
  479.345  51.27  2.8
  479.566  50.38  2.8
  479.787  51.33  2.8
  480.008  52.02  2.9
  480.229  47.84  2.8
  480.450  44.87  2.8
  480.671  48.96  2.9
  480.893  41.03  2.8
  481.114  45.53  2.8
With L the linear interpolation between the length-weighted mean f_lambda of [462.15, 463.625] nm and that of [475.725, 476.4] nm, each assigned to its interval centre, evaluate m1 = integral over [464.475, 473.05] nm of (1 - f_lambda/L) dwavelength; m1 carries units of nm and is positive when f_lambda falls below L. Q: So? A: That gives 0.277 nm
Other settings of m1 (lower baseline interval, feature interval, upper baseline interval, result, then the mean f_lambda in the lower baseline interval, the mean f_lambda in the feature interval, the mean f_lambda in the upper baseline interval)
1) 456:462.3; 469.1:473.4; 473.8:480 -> 0.215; 45.9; 44.3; 47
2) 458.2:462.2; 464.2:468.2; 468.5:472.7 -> 0.057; 45.8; 44.8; 45.1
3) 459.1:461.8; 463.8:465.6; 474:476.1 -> 0.063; 45.1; 44.1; 46.9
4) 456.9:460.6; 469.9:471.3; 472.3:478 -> 0.113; 44.9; 41.9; 45.8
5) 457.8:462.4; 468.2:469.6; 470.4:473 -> -0.033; 45.9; 46.1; 44.8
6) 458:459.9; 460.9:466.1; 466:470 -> -0.119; 45.3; 46.2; 45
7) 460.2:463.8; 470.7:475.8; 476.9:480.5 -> 0.183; 46.7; 45.7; 47.7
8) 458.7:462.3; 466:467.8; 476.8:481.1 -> 0.061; 46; 44.8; 47.2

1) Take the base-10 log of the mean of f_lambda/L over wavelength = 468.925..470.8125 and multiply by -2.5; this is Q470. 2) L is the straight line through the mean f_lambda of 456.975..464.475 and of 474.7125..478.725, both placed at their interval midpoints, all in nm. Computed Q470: 0.06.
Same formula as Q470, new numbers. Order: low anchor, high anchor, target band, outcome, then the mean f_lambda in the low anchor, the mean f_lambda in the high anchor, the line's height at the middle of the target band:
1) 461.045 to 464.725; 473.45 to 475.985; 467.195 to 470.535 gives 0.040 mag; 46.2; 46.6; 46.4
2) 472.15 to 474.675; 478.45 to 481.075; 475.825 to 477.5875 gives 0.001 mag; 45.4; 47.2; 46.3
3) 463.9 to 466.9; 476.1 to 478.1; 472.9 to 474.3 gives 0.044 mag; 44.9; 46.1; 45.7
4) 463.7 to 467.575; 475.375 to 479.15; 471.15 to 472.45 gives -0.045 mag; 44.8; 46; 45.4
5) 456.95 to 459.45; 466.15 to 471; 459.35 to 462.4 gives -0.028 mag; 45.2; 44.1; 44.9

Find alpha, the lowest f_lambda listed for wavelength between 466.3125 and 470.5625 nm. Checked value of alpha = 38.49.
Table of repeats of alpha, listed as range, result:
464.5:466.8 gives 38.68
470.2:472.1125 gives 40.9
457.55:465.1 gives 38.43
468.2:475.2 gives 36.77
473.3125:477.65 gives 40.45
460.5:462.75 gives 42.13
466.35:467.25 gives 39.76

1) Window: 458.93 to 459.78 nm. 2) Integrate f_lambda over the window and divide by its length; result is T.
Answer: 43.8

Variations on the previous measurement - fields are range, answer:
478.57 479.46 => 45.7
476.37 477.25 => 45.8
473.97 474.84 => 49.6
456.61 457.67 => 45.7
